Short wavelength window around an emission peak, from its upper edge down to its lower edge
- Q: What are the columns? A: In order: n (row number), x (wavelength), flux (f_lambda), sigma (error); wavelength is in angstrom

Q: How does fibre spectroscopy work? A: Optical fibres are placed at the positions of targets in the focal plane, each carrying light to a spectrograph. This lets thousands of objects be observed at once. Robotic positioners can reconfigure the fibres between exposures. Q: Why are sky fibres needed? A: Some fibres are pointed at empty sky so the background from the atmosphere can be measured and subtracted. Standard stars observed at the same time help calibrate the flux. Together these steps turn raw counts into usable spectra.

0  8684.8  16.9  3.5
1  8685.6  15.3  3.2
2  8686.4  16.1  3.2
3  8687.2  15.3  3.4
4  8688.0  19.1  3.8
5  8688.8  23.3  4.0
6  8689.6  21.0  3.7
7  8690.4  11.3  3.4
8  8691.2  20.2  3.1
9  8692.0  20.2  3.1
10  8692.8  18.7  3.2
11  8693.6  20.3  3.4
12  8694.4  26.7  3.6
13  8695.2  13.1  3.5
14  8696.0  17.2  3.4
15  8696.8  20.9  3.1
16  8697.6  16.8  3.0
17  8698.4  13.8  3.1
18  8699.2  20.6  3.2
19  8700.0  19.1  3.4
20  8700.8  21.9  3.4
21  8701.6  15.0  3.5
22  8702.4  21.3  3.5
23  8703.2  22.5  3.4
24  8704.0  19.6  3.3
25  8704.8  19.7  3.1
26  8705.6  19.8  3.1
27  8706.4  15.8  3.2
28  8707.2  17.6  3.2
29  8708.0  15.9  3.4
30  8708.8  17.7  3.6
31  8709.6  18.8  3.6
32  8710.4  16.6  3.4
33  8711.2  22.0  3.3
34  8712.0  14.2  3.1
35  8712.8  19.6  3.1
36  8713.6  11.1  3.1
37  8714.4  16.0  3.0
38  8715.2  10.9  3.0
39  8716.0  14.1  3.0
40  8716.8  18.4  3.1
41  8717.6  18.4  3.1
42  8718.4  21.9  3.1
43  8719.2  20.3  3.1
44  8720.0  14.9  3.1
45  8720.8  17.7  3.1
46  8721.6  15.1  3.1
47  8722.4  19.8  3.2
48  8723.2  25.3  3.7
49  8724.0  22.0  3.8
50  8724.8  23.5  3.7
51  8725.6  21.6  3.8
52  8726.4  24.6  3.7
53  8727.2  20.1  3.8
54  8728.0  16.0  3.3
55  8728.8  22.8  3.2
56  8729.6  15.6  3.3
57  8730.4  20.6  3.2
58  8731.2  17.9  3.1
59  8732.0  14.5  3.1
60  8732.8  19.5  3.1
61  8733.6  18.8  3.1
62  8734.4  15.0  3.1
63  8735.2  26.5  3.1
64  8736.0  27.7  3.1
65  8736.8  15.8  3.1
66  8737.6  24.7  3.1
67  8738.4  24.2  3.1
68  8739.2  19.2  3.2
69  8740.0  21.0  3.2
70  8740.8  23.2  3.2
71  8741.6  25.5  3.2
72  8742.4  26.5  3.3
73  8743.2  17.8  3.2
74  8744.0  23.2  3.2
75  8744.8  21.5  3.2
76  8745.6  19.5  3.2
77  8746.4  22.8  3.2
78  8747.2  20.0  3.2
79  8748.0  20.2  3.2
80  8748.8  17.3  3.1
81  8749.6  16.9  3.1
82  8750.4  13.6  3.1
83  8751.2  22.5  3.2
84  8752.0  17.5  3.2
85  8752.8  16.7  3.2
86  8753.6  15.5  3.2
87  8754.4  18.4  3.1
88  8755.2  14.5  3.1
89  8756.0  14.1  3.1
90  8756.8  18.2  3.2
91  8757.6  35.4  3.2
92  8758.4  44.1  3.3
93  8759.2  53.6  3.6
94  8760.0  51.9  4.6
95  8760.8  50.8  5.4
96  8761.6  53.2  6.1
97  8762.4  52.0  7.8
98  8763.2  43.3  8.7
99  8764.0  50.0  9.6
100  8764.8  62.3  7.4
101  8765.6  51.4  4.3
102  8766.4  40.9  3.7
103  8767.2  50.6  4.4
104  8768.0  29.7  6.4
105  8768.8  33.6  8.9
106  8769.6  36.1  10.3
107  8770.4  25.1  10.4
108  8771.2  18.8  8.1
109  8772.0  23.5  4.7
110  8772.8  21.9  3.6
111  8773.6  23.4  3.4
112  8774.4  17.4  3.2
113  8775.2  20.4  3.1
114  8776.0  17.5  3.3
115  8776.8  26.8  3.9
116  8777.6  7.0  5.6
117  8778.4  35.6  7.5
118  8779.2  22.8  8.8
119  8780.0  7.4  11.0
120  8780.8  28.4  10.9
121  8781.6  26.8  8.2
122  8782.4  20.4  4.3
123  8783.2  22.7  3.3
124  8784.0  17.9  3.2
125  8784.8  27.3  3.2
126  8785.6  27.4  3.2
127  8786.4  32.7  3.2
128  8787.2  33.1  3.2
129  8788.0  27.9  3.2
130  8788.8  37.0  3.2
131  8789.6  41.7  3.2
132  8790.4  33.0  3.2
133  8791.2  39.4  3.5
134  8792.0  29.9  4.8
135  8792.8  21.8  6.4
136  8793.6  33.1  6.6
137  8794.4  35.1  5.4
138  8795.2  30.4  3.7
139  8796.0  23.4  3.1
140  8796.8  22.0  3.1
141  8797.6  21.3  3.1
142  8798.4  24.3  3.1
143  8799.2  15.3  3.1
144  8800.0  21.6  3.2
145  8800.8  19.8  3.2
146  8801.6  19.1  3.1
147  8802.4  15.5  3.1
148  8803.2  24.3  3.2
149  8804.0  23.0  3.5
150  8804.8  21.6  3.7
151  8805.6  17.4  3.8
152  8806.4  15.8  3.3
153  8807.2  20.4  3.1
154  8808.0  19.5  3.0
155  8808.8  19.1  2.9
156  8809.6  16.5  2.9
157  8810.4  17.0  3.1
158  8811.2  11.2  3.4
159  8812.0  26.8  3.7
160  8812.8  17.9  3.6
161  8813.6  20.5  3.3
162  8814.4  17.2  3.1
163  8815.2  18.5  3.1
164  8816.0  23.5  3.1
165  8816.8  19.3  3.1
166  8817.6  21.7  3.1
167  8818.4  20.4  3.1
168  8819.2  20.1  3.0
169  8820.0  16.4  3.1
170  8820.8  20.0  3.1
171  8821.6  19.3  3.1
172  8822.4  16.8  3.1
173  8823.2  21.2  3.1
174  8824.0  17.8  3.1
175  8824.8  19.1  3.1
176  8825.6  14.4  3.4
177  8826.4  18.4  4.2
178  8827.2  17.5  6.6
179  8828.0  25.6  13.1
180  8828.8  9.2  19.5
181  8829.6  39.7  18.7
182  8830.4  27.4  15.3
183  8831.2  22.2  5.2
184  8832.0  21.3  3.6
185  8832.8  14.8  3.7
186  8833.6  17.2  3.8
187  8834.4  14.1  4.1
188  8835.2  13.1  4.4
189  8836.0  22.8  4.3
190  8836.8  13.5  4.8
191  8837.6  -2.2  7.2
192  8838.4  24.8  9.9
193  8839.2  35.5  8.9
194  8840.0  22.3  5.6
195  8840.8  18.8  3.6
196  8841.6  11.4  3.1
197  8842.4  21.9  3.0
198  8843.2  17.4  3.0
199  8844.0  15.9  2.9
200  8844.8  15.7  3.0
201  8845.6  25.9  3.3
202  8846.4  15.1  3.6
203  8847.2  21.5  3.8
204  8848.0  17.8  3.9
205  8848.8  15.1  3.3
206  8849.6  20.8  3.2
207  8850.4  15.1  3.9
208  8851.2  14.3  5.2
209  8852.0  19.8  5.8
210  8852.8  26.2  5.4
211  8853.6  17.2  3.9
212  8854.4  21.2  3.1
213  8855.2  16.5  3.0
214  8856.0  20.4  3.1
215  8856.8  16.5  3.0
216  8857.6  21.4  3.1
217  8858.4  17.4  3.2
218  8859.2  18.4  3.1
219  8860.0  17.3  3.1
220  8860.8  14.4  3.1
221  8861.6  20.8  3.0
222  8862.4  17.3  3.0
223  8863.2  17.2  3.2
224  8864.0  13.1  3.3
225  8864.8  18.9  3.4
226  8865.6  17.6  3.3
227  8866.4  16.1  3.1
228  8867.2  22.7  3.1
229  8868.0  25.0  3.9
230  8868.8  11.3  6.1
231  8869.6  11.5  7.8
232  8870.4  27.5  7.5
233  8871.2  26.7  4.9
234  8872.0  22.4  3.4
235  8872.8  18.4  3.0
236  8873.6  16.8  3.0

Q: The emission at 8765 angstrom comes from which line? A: Halpha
